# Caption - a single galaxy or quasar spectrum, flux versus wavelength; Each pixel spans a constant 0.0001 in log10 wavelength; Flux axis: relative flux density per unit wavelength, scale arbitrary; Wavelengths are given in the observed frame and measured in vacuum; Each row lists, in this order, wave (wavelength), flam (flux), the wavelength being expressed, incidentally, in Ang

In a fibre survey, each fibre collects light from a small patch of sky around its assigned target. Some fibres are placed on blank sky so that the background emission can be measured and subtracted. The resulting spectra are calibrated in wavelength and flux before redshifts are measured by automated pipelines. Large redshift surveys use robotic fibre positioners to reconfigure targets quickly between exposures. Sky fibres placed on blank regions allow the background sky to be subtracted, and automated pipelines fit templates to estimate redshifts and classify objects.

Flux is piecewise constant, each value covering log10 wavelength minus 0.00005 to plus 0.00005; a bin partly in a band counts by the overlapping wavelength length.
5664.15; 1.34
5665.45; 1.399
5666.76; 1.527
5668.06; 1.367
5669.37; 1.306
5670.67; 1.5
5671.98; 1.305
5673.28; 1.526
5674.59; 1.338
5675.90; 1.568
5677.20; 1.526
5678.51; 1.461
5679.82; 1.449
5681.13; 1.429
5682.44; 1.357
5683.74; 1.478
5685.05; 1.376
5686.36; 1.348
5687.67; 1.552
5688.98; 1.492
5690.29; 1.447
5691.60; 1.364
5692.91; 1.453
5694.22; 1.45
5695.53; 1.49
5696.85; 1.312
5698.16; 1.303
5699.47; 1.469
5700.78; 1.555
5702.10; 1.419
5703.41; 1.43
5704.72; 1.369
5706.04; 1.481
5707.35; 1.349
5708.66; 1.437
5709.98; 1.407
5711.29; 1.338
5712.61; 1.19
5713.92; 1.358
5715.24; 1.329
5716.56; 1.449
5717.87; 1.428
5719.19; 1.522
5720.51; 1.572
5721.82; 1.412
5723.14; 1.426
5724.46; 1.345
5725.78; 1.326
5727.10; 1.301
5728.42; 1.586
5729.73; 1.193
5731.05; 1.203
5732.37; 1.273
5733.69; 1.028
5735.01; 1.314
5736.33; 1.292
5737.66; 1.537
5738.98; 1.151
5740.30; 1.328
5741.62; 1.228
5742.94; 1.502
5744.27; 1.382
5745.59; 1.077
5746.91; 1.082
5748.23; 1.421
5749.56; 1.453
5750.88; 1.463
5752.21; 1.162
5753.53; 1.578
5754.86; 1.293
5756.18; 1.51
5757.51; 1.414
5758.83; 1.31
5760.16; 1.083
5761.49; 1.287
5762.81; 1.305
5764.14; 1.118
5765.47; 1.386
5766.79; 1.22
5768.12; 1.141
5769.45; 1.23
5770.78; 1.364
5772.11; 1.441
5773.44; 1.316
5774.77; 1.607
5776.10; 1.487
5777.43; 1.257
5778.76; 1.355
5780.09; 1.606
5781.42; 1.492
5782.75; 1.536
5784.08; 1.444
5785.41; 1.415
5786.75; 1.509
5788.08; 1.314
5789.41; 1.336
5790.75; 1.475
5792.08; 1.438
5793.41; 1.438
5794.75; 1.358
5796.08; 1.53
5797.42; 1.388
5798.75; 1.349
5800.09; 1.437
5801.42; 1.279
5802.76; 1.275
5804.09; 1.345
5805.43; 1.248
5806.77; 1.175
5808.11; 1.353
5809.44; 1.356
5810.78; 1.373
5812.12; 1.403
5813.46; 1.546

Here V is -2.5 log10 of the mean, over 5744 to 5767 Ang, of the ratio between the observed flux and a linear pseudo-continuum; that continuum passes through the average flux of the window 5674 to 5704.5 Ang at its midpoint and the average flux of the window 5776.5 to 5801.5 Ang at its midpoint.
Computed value 0.09 mag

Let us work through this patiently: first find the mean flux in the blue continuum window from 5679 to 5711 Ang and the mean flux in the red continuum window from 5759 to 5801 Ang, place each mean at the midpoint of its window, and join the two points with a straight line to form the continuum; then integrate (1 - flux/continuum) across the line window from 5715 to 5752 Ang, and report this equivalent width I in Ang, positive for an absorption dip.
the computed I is 1.6 Ang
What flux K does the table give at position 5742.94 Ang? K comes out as 1.502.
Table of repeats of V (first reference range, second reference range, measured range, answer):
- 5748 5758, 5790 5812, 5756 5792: 0.017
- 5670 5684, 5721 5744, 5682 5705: -0.013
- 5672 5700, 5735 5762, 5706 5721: -0.010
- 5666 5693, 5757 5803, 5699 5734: 0.025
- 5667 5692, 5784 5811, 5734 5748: 0.092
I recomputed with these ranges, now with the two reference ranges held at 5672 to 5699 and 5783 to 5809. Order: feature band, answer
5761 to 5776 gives 0.79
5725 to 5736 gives 1.02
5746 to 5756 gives 0.35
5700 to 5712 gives 0.02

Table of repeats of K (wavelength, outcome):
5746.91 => 1.082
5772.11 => 1.441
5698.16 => 1.303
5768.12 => 1.141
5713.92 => 1.358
